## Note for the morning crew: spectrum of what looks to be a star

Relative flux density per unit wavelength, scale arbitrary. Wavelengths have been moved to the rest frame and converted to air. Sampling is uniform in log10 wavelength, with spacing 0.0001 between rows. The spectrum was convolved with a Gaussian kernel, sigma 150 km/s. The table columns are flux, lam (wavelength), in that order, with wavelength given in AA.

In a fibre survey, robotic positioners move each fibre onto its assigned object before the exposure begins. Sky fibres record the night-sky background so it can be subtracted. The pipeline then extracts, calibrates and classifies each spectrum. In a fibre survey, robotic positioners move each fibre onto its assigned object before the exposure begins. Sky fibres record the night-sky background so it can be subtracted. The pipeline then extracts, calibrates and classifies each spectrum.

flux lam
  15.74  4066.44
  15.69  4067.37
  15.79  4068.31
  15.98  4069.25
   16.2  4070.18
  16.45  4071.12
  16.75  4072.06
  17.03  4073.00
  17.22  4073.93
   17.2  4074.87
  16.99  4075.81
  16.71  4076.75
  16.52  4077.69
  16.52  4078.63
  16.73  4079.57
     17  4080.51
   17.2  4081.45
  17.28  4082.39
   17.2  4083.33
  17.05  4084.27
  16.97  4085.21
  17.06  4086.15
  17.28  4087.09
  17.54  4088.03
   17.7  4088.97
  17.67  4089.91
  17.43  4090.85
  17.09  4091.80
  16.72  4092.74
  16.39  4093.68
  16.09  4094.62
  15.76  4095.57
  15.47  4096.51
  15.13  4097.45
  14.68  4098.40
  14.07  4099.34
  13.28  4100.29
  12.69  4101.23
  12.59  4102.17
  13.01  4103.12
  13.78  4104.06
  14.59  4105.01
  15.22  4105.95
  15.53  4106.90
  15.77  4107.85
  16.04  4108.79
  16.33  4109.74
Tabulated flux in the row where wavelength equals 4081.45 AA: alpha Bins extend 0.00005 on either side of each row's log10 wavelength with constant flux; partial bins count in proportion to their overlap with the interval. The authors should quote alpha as 17.2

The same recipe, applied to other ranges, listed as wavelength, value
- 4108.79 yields 16.04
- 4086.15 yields 17.06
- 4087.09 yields 17.28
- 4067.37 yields 15.69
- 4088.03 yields 17.54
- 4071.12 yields 16.45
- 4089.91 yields 17.67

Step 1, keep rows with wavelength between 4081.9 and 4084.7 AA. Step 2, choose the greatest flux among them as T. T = 17.28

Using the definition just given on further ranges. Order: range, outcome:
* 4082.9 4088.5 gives 17.54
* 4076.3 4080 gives 16.73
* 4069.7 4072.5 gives 16.75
